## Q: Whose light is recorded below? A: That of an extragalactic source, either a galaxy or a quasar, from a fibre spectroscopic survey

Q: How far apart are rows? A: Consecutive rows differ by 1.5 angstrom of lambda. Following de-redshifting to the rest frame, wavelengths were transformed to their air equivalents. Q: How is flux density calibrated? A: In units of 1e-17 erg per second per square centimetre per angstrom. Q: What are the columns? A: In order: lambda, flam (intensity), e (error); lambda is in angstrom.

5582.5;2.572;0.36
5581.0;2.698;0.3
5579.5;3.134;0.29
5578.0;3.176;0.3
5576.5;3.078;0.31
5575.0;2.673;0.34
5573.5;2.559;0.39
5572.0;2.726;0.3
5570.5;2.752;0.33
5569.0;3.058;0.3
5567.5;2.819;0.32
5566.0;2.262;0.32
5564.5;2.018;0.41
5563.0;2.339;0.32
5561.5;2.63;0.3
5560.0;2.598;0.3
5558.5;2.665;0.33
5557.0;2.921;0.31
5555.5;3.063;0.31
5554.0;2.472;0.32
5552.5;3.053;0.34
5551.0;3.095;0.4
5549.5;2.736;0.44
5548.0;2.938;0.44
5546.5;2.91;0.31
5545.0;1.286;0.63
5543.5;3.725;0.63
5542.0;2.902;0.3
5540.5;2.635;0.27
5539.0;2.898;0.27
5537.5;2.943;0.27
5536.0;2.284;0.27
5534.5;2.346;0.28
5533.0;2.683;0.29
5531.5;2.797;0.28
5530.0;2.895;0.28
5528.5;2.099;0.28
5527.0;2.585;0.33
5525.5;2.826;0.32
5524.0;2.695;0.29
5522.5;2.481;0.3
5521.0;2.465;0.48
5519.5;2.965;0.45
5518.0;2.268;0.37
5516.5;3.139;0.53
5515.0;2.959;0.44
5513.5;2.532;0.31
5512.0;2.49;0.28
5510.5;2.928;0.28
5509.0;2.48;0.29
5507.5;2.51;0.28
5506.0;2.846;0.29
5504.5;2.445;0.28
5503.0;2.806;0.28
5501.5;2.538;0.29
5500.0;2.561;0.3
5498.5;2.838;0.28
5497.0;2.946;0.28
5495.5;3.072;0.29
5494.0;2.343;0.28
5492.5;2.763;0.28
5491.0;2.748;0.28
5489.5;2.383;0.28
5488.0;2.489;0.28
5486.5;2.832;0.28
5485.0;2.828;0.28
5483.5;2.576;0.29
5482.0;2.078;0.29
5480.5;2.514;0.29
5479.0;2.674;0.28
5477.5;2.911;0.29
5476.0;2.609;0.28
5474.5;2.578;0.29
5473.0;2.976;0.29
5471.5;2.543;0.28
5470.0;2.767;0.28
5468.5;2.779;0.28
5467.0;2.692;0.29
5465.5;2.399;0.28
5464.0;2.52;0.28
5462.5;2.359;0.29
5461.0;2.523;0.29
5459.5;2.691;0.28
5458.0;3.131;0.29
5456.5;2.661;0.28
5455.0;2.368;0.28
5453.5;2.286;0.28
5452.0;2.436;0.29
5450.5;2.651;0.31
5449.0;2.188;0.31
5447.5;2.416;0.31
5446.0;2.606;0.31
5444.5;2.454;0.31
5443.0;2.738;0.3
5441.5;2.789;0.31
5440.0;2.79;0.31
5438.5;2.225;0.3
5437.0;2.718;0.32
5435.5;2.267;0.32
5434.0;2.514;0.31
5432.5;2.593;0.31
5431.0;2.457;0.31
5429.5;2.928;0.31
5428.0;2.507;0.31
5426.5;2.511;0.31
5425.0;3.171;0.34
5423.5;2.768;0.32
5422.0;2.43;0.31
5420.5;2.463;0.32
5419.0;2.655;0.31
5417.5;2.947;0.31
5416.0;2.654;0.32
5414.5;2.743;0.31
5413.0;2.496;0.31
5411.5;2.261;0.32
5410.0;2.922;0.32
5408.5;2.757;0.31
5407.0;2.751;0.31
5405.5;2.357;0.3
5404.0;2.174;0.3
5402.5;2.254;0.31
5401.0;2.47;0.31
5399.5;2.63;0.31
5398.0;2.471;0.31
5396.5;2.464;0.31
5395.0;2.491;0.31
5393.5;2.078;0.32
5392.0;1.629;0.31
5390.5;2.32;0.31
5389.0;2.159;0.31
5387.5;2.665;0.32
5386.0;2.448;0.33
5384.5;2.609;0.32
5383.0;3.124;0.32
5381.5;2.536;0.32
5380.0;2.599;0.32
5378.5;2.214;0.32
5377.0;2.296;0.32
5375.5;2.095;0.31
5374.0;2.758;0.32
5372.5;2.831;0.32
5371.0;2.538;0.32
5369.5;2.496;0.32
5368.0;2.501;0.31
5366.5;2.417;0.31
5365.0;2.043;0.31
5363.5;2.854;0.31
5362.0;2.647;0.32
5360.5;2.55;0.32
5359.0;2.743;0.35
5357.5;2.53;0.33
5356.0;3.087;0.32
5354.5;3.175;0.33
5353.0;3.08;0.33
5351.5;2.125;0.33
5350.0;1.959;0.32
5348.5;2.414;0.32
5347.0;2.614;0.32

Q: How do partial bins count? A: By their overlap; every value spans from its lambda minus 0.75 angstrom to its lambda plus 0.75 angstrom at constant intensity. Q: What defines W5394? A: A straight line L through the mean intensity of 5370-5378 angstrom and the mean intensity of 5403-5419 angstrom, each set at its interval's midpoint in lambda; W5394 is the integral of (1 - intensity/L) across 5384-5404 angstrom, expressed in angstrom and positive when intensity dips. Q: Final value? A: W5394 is 1.6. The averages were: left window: 2.49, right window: 2.6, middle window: 2.35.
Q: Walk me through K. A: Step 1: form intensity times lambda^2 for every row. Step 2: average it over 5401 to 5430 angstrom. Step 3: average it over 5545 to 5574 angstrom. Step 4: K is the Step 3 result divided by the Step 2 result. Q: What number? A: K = 1.08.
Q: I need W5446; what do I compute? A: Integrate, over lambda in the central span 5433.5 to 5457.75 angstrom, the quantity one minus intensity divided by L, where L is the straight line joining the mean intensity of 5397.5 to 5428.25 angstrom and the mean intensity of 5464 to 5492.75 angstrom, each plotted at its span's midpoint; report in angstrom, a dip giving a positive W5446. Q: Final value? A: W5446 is 0.9 angstrom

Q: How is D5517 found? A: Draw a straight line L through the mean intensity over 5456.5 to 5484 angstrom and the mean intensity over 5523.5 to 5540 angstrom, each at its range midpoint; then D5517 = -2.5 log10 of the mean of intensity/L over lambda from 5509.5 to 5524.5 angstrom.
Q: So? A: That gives -0.02 mag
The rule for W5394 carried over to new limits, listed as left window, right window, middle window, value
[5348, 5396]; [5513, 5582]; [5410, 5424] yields -0.3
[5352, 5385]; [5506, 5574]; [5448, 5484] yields 1.0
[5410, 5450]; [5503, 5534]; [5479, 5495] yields 0.4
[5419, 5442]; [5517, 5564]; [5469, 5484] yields 0.1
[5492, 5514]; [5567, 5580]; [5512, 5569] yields 2.2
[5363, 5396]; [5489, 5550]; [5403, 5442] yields -1.5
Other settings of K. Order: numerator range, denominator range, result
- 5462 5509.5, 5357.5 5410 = 1.11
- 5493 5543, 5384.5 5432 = 1.11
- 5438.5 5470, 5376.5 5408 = 1.09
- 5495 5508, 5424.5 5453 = 1.09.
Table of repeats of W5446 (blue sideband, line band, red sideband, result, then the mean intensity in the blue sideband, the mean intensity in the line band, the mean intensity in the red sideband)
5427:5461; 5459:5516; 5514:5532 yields -0.5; 2.56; 2.65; 2.68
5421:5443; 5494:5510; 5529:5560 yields 0.1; 2.62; 2.69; 2.75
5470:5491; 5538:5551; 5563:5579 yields -0.5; 2.62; 2.78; 2.7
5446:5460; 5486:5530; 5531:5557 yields 0.2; 2.54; 2.66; 2.76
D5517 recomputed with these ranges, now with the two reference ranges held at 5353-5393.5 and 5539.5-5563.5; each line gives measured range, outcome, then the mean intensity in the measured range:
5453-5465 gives 0.03 mag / 2.57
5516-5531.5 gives 0.03 mag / 2.64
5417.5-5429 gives -0.03 mag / 2.67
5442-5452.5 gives 0.05 mag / 2.51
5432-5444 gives 0.02 mag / 2.58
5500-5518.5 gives 0.02 mag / 2.66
